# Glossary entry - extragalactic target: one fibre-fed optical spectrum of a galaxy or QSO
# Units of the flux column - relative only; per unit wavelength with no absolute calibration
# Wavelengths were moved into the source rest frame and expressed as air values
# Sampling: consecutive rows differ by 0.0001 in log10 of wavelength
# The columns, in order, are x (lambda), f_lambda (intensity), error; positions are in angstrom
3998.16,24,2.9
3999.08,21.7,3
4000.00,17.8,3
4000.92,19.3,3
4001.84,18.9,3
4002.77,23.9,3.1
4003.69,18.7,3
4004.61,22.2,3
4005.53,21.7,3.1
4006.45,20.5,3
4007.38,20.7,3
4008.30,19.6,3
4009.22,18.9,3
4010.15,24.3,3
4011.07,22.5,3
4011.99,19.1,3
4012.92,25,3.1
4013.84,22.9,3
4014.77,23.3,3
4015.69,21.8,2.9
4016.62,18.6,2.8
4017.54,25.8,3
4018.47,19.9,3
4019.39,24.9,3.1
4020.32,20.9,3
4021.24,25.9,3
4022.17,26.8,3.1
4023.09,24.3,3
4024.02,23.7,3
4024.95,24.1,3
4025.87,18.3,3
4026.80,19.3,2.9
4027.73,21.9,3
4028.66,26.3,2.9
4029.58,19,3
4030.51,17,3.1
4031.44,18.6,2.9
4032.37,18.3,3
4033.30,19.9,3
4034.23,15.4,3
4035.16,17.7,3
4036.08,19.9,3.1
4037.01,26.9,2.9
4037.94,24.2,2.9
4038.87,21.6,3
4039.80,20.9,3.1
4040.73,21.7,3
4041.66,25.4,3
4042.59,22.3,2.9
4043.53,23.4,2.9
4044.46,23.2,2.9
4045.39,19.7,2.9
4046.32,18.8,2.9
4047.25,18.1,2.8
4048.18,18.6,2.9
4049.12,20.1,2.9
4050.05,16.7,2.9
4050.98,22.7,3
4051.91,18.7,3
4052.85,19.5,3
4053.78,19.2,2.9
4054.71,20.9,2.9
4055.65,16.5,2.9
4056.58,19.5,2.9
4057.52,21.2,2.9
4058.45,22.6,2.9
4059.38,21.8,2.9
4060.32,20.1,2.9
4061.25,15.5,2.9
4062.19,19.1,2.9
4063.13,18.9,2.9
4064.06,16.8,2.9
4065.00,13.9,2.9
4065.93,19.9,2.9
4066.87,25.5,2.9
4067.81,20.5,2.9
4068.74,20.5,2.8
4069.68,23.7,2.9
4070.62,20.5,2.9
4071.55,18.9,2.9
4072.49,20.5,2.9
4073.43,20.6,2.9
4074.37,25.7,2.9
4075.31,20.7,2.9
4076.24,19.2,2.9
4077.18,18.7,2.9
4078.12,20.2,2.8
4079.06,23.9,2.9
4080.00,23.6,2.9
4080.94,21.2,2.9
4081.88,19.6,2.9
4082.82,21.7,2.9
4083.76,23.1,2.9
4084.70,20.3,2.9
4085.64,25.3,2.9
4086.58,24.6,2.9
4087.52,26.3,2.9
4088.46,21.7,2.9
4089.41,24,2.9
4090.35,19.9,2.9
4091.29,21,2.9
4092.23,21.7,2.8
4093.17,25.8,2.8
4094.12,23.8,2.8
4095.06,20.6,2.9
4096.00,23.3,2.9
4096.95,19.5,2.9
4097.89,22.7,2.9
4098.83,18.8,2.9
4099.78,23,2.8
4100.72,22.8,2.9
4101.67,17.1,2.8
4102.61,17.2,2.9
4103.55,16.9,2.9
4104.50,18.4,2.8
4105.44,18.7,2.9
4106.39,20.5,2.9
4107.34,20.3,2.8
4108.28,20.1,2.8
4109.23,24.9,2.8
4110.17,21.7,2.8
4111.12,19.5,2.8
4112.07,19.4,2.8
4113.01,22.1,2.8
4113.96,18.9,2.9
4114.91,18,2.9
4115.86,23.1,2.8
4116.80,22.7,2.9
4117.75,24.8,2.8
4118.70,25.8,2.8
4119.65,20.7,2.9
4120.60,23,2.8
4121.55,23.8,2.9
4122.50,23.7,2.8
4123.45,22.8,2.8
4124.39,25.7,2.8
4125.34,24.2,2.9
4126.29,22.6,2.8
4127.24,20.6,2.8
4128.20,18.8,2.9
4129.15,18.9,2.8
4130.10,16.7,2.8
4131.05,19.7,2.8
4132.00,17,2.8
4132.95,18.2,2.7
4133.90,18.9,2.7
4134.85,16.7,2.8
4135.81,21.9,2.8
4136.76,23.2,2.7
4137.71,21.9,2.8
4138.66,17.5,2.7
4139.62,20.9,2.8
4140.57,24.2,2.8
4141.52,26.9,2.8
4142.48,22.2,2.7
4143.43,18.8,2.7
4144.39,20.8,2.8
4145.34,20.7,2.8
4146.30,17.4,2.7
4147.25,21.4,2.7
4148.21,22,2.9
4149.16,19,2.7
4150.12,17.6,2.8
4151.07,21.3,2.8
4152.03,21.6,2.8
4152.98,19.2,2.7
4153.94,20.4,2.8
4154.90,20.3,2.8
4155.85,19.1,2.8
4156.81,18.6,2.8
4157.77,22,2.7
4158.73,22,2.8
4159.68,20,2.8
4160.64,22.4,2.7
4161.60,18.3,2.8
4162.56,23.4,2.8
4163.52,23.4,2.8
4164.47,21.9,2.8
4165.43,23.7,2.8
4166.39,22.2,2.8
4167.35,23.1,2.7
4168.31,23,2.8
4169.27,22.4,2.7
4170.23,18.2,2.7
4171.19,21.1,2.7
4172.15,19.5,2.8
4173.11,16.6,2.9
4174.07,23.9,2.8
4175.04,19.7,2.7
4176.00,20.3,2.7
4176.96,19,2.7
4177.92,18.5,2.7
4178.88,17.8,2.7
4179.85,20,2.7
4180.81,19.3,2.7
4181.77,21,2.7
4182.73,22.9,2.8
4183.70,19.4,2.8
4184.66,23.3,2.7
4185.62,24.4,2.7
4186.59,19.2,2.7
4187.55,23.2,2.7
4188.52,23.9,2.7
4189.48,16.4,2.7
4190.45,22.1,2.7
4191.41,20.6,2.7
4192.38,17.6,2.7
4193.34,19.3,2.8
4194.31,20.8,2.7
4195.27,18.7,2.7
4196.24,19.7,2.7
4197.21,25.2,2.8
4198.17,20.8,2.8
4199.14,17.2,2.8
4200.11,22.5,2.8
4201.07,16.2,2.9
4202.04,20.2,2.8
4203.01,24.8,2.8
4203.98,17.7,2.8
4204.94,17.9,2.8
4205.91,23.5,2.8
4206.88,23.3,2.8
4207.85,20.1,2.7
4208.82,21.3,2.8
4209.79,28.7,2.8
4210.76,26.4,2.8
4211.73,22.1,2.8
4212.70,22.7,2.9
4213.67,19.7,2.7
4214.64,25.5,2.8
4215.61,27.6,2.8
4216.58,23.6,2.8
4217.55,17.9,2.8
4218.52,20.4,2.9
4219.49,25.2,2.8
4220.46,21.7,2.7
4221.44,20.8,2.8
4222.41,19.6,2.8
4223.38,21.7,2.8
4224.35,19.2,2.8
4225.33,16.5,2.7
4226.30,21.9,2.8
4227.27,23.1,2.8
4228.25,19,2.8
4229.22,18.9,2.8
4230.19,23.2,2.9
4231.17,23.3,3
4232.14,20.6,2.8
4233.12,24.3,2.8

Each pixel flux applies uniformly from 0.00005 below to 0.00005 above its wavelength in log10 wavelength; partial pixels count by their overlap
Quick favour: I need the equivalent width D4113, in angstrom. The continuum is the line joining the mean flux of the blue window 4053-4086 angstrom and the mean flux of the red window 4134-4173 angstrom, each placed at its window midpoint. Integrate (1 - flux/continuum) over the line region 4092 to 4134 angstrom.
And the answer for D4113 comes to -0.64 angstrom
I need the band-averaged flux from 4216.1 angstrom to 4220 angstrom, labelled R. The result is 21.8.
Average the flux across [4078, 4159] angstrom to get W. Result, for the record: 21.2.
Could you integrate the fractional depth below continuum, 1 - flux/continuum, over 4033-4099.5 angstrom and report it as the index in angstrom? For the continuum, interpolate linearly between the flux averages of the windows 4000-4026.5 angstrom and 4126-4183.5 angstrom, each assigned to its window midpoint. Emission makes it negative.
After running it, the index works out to 1.25 angstrom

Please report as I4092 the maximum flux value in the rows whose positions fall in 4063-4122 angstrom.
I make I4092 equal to 26.3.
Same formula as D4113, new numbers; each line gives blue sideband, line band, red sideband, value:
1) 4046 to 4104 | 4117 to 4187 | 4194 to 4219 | 1.0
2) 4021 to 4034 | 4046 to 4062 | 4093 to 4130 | 1.5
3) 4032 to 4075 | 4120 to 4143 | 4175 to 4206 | -1.0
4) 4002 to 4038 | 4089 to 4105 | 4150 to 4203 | 0.1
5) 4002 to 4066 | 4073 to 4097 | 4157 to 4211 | -1.5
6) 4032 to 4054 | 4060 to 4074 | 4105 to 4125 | 0.9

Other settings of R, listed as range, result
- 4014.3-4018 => 22.4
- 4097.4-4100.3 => 21.5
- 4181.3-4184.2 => 21.1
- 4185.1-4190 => 21.4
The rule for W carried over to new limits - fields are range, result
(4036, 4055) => 21.1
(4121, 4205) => 20.7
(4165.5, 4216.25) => 21.2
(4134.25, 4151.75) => 20.8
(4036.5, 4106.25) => 20.9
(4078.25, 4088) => 22.9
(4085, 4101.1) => 22.6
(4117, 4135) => 21.3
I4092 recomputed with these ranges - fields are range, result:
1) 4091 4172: 26.9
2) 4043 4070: 25.5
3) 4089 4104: 25.8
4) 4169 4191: 24.4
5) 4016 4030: 26.8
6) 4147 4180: 23.9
